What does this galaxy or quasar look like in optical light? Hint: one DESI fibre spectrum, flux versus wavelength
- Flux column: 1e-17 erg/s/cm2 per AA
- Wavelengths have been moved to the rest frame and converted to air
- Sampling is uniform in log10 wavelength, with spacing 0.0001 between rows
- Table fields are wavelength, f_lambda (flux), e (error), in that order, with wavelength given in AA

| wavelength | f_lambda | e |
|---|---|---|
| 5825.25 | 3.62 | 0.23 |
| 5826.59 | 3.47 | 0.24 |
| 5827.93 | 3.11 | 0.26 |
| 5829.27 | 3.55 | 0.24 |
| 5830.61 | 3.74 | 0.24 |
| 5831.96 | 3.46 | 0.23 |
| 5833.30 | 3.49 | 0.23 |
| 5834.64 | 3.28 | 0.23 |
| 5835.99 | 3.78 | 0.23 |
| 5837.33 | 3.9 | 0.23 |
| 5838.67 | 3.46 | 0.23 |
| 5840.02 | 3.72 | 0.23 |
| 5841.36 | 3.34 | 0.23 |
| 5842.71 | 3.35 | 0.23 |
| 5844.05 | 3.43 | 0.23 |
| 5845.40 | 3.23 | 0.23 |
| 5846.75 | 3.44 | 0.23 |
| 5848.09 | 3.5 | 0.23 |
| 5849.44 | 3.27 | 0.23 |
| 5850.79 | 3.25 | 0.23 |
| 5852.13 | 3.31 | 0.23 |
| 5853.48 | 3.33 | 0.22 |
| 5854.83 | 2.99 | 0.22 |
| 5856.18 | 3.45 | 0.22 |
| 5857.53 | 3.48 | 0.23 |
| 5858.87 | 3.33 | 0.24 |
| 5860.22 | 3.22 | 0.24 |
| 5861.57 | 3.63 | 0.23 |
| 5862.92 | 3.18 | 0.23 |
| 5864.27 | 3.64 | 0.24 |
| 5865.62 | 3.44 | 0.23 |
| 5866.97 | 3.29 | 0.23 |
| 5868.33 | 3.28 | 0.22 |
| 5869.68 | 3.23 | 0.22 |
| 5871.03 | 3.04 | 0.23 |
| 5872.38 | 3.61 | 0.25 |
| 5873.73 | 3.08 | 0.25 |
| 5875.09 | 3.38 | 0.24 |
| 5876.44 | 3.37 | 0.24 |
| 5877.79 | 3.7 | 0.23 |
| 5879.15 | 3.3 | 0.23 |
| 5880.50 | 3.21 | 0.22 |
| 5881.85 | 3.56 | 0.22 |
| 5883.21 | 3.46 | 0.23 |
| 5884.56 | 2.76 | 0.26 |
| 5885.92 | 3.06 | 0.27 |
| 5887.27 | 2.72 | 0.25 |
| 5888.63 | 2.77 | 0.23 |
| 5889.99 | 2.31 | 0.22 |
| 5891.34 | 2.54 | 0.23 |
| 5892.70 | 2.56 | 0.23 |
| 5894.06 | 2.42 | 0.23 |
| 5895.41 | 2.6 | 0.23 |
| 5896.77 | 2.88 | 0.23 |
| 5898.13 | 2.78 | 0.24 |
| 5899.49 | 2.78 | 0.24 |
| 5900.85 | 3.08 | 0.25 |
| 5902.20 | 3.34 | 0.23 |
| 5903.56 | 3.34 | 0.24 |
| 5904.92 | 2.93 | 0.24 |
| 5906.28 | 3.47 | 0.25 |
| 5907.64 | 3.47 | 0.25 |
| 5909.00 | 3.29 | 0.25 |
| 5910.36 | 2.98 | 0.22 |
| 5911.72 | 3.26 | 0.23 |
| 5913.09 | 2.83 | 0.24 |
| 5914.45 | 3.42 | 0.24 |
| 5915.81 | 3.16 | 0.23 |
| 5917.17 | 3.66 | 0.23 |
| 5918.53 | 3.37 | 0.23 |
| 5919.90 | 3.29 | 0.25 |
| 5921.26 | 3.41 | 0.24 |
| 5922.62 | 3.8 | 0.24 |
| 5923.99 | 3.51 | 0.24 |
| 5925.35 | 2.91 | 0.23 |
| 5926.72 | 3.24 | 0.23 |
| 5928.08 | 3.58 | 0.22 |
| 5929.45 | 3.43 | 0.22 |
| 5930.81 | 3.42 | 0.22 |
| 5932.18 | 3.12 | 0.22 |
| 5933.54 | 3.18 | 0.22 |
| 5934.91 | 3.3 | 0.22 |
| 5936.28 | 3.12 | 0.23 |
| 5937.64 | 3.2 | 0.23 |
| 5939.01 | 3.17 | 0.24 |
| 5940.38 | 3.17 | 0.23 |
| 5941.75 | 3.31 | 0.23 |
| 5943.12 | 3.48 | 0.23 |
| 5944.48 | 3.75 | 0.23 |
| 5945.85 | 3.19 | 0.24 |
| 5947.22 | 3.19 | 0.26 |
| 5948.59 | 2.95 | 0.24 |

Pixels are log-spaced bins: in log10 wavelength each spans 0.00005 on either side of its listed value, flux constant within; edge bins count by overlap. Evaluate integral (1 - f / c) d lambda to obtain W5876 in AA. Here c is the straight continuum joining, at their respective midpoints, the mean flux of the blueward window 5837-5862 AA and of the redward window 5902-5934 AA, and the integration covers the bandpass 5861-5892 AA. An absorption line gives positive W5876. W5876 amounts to 1.5 AA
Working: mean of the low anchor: 3.39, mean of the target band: 3.2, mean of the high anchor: 3.31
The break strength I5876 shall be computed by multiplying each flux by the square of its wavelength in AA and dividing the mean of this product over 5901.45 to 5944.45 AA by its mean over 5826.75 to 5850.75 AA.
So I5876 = 0.98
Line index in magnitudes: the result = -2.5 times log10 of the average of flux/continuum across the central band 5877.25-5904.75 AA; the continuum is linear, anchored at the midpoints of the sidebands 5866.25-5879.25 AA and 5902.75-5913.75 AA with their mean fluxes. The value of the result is 0.11 mag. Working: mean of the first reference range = 3.33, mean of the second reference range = 3.2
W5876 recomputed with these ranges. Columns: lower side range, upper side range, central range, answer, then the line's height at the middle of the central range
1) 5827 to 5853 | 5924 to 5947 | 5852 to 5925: 3.9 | 3.37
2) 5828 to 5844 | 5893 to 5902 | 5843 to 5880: -1.5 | 3.22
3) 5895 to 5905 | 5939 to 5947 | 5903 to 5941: -1.4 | 3.17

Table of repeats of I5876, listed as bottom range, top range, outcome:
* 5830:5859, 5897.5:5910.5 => 0.94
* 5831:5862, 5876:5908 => 0.89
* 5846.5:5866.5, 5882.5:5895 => 0.82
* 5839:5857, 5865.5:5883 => 1.01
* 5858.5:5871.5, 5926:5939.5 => 1.01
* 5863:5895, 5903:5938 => 1.07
